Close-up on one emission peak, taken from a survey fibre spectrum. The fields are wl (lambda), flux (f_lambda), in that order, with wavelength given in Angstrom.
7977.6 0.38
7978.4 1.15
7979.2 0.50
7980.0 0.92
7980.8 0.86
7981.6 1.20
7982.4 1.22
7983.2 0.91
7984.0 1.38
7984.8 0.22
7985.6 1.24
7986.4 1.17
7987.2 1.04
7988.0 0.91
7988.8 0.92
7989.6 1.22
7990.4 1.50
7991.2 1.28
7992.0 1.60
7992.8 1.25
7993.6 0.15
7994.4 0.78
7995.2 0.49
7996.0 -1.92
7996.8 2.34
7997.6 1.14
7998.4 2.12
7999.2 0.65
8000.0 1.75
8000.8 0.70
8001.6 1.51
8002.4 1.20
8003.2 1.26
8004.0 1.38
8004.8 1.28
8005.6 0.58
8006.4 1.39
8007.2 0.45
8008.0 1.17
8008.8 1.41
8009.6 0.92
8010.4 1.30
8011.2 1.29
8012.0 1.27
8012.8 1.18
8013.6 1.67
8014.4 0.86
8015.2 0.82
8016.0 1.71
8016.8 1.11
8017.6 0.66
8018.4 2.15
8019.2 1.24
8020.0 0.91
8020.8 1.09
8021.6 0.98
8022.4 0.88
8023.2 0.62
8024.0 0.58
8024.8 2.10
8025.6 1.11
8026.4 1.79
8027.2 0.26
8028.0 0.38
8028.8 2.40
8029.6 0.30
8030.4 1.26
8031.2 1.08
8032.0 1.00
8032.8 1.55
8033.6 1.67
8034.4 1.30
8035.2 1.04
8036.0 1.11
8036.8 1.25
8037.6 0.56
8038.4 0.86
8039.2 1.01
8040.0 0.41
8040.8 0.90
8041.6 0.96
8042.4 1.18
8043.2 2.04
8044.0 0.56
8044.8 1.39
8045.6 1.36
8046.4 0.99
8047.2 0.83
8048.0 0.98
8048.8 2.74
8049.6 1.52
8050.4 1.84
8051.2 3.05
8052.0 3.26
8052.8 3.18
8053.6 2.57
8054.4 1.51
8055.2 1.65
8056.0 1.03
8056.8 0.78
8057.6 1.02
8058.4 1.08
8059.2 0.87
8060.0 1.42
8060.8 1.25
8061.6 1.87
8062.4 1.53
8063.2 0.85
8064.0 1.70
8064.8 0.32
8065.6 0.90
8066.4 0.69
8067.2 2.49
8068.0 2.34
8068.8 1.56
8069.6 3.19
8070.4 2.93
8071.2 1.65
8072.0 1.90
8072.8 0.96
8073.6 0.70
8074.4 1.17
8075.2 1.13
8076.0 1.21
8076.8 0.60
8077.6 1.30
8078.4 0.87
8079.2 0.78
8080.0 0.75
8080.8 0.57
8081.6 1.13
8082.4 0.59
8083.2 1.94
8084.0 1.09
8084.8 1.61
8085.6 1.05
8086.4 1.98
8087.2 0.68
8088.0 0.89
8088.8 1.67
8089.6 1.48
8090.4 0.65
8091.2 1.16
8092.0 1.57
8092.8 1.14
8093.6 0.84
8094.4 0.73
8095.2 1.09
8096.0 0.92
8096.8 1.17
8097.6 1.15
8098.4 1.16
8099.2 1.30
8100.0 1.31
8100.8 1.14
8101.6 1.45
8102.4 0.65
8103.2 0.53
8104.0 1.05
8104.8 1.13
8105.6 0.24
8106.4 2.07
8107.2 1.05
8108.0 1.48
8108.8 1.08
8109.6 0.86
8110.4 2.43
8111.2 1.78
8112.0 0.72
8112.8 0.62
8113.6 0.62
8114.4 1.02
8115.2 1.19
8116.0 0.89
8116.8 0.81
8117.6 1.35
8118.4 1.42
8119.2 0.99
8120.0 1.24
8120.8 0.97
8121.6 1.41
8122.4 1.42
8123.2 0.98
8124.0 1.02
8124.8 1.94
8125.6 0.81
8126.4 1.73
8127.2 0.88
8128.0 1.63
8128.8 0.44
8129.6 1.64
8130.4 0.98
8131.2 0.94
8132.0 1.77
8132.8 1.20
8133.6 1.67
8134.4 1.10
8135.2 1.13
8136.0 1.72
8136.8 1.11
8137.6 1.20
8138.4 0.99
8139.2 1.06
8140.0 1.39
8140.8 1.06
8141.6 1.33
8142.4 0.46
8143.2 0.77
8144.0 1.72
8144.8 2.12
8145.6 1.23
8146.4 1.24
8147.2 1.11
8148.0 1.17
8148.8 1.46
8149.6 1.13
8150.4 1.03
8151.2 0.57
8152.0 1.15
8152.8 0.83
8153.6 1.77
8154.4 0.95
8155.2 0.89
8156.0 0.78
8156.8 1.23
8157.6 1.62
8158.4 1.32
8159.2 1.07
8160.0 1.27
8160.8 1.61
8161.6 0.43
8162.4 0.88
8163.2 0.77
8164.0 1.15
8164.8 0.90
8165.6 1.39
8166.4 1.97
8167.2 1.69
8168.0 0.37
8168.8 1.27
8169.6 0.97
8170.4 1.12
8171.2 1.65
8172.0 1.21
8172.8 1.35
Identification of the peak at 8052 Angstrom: [S II] 6716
